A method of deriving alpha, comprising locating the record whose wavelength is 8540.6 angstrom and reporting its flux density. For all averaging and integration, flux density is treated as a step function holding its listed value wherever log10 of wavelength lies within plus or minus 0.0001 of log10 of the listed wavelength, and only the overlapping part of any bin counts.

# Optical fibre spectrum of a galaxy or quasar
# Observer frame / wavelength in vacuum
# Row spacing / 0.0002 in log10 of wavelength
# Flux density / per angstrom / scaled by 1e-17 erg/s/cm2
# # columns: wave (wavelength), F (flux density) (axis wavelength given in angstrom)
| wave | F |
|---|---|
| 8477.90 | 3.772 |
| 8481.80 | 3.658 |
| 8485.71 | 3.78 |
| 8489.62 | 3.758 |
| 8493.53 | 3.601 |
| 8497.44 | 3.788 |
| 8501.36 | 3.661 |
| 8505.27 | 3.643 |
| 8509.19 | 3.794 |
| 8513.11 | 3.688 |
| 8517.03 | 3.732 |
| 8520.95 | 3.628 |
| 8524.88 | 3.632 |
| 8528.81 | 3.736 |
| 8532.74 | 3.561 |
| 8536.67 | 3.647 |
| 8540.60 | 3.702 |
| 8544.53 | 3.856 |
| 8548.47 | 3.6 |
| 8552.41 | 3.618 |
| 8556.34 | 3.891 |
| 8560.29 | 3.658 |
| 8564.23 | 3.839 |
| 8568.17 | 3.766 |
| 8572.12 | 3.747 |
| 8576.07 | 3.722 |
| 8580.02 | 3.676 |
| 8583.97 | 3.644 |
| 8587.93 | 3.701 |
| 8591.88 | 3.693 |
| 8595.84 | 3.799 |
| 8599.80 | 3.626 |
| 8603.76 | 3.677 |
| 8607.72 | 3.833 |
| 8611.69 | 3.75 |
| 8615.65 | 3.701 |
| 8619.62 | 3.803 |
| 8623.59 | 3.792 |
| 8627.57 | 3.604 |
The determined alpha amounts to 3.702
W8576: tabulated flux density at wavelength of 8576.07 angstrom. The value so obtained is 3.722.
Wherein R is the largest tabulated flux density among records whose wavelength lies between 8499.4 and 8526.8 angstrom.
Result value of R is 3.794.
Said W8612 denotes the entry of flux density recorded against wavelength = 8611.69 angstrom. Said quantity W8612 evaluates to 3.75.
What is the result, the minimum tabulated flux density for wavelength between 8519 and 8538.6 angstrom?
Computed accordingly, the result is 3.561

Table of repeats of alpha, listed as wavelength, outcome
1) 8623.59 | 3.792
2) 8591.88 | 3.693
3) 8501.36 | 3.661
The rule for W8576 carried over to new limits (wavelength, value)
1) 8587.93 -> 3.701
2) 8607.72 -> 3.833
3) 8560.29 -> 3.658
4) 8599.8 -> 3.626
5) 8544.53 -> 3.856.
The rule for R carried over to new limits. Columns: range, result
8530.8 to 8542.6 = 3.702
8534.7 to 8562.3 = 3.891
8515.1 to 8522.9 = 3.732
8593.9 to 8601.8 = 3.799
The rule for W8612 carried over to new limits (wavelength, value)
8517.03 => 3.732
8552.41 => 3.618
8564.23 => 3.839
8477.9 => 3.772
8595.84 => 3.799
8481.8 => 3.658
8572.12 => 3.747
